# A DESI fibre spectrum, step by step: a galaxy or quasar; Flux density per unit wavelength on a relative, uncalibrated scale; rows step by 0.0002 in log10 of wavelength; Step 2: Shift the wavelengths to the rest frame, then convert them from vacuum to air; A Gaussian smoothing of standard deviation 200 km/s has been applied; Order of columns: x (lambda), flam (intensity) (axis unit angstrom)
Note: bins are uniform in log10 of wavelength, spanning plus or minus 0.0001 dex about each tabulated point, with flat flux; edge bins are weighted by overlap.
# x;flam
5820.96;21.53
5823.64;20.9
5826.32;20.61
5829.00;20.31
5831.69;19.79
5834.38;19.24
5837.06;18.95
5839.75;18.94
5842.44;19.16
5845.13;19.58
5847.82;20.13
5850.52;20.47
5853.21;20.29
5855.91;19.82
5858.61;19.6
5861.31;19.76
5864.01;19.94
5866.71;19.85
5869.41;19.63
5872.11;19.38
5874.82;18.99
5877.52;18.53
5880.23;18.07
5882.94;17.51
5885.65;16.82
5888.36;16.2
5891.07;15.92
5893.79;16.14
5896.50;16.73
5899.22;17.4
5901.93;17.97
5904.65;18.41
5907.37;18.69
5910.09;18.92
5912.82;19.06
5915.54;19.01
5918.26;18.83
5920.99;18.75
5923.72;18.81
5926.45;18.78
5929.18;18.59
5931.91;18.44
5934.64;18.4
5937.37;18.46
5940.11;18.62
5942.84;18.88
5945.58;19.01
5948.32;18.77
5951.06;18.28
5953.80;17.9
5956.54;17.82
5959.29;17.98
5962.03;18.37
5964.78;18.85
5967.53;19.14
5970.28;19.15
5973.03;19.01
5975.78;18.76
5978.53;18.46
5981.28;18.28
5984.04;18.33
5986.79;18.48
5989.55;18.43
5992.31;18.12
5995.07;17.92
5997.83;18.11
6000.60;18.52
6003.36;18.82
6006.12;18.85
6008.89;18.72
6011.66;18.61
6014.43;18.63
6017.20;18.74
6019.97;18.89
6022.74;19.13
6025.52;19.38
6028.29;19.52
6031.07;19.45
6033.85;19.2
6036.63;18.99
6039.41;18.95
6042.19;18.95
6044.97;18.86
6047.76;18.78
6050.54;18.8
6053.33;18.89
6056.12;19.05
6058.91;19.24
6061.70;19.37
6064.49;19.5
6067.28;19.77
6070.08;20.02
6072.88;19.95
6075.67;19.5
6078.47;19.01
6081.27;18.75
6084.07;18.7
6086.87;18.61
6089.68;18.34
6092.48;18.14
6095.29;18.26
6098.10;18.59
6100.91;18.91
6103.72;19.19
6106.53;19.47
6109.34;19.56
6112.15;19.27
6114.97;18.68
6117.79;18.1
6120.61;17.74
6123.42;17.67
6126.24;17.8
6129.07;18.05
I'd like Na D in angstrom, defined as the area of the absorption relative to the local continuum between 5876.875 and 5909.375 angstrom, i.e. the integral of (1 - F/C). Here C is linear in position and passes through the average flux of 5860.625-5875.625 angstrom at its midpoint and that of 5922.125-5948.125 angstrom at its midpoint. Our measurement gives 3.2 angstrom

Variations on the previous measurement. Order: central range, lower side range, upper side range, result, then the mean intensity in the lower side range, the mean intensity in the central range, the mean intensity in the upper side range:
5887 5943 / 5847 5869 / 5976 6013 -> 3.4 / 20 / 18.1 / 18.4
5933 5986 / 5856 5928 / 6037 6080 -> 0.5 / 18.4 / 18.6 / 19.2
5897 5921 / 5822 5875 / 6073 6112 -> 1.3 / 19.8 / 18.5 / 18.9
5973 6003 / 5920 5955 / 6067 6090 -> 0.7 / 18.6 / 18.4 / 19.2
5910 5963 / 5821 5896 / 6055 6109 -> 1.4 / 19.1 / 18.6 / 19.1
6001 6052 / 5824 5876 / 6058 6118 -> 0.7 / 19.7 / 19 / 19.1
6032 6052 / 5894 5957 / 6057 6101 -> -0.1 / 18.4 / 18.9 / 19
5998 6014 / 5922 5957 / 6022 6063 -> 0.2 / 18.5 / 18.6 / 19.1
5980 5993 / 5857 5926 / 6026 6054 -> 0.3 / 18.4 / 18.3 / 19.1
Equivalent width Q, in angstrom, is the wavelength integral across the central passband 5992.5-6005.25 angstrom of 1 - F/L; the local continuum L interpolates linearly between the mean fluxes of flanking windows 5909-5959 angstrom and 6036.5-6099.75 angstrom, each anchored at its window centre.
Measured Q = 0.3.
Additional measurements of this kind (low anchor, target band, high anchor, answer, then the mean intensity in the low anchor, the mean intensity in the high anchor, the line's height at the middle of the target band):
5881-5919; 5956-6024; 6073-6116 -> -1.2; 17.7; 18.9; 18.2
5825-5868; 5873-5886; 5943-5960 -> 0.8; 19.8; 18.3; 19.3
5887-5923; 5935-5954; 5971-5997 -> -0.5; 17.9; 18.4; 18.2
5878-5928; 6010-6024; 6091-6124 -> -0.4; 17.9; 18.7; 18.3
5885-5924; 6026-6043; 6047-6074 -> -0.1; 17.8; 19.3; 19.1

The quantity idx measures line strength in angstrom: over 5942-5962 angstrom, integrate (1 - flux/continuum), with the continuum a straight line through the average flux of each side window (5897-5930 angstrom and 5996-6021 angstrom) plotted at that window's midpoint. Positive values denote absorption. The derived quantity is 0.2 angstrom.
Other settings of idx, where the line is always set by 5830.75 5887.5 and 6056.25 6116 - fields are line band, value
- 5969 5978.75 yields 0.14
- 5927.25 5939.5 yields 0.44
